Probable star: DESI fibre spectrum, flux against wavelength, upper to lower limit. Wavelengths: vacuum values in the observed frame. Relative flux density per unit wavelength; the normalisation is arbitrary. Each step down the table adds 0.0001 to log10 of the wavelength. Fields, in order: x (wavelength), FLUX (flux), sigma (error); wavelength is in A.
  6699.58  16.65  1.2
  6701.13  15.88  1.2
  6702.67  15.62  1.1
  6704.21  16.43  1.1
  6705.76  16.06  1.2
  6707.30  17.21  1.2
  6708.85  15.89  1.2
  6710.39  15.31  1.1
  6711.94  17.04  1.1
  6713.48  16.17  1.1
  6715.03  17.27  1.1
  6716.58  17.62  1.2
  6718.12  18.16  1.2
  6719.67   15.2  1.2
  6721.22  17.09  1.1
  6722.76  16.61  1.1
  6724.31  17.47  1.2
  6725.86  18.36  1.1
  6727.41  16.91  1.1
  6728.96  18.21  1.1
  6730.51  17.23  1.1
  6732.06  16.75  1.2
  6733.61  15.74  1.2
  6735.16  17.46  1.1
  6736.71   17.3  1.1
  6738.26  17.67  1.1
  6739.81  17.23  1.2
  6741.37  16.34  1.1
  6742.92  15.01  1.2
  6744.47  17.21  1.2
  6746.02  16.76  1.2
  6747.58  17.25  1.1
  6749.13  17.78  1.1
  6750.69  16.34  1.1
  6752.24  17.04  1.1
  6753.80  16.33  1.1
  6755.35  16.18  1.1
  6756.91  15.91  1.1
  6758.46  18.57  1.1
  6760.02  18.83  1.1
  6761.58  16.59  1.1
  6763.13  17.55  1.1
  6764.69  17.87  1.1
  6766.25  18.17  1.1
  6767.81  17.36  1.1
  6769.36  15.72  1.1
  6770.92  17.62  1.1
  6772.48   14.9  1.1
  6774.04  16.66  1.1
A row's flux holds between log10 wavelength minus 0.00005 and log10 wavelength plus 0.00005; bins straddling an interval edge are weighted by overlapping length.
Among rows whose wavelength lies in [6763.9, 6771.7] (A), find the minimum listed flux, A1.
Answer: 15.72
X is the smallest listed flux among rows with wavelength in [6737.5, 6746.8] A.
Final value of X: 15.01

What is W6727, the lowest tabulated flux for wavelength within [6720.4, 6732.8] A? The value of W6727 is 16.61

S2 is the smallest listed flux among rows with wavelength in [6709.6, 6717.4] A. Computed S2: 15.31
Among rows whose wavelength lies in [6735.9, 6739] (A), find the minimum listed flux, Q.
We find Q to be 17.3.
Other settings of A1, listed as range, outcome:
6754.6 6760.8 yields 15.91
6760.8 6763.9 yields 16.59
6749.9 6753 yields 16.34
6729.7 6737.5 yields 15.74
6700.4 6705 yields 15.62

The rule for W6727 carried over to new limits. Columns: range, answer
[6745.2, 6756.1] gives 16.18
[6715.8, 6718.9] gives 17.62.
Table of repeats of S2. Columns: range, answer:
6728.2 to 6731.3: 17.23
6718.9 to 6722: 15.2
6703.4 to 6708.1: 16.06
